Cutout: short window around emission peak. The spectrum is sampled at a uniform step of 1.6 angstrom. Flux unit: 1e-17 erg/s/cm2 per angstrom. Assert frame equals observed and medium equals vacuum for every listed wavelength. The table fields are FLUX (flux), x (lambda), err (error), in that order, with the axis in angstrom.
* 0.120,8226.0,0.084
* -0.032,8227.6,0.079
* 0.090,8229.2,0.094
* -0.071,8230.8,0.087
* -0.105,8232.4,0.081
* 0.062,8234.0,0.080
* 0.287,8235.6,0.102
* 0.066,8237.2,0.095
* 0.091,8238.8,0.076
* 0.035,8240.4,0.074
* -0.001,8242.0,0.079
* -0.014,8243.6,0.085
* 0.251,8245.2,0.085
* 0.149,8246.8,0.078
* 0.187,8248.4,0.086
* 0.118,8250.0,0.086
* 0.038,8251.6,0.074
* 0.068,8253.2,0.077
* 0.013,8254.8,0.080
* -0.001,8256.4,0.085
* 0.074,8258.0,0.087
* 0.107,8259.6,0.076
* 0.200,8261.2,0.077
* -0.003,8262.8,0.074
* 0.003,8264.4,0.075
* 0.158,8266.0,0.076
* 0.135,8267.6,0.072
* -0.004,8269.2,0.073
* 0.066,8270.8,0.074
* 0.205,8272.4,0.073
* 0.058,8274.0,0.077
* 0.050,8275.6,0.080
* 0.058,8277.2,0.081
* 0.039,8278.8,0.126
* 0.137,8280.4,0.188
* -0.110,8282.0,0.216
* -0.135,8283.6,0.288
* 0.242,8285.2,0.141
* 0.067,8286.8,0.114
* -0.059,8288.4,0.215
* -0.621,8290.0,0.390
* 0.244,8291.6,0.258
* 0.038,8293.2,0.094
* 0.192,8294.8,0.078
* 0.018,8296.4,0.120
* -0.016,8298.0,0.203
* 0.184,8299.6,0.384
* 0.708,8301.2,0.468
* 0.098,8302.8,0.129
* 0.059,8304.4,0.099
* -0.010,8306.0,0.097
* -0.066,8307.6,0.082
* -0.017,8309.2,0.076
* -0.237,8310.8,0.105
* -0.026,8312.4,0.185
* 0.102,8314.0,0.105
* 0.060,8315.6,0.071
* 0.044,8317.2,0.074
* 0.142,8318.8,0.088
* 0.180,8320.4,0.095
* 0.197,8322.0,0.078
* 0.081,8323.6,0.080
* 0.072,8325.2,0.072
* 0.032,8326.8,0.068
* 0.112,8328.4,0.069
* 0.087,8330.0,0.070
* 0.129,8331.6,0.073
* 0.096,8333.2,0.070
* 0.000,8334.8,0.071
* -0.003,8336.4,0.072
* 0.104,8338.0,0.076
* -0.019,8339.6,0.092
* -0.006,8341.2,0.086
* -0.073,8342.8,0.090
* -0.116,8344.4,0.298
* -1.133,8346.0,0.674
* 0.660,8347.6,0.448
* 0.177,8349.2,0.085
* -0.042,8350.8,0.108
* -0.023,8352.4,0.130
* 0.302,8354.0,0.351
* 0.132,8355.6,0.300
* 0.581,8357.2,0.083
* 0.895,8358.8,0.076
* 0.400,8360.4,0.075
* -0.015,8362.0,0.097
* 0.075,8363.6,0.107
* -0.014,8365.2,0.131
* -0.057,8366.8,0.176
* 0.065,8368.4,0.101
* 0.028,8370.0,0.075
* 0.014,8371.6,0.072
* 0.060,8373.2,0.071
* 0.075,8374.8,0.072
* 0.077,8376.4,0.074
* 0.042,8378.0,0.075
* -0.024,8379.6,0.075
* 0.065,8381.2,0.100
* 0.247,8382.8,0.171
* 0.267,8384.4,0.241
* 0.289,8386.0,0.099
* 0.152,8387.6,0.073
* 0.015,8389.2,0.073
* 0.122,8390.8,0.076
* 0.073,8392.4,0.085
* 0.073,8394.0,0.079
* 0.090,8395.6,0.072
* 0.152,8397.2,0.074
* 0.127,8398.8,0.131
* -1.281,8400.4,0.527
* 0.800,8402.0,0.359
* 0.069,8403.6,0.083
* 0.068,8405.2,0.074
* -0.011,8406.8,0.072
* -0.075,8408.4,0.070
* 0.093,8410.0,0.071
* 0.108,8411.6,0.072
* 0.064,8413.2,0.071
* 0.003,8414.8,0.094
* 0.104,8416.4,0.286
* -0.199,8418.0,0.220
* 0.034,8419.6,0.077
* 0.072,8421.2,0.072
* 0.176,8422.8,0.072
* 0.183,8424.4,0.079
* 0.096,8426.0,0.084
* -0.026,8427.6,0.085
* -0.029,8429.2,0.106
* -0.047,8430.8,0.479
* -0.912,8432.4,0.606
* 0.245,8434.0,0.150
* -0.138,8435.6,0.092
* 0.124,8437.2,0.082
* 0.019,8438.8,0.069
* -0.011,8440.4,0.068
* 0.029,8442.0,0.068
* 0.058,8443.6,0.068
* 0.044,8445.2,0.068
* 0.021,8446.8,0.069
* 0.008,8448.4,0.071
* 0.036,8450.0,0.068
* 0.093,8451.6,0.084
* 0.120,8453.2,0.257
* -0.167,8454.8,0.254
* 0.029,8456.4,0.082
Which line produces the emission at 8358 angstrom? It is H-gamma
